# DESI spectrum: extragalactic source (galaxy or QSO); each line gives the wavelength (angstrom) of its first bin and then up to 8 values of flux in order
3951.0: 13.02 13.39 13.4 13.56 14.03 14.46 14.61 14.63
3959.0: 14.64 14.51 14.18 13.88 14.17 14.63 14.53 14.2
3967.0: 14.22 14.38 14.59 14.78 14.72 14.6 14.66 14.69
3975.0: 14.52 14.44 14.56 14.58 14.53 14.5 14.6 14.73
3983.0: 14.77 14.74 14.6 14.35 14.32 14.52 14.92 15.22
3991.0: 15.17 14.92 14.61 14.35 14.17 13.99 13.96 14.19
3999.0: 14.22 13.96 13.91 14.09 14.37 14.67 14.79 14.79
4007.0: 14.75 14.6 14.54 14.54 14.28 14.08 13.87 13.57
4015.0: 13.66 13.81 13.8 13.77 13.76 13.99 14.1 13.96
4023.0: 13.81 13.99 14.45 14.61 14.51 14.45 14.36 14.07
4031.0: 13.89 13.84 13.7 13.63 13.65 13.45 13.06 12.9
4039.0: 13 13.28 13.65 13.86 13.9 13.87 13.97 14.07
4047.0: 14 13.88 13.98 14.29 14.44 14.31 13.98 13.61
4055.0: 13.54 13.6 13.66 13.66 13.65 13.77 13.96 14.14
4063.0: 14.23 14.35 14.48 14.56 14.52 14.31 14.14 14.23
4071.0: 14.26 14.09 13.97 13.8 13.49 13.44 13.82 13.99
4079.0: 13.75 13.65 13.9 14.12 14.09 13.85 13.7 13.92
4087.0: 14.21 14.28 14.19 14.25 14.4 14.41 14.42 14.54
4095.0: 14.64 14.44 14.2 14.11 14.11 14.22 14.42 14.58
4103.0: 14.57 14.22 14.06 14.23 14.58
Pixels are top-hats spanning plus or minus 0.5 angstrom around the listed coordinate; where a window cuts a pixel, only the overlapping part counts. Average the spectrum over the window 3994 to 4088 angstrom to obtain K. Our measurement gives 14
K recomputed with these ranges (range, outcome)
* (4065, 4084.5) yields 14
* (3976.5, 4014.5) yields 14.5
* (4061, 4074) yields 14.2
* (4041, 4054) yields 14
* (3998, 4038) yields 14.1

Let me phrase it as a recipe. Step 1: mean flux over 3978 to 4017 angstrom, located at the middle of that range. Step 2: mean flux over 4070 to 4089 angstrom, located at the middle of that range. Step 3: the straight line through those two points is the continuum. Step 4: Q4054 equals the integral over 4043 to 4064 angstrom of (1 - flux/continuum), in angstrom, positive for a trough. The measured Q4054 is 0.20 angstrom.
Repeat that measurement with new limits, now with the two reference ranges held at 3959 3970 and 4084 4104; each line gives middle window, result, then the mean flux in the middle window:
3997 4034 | 0.5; 14.1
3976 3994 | -0.4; 14.7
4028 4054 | 0.9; 13.8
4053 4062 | 0.4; 13.7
